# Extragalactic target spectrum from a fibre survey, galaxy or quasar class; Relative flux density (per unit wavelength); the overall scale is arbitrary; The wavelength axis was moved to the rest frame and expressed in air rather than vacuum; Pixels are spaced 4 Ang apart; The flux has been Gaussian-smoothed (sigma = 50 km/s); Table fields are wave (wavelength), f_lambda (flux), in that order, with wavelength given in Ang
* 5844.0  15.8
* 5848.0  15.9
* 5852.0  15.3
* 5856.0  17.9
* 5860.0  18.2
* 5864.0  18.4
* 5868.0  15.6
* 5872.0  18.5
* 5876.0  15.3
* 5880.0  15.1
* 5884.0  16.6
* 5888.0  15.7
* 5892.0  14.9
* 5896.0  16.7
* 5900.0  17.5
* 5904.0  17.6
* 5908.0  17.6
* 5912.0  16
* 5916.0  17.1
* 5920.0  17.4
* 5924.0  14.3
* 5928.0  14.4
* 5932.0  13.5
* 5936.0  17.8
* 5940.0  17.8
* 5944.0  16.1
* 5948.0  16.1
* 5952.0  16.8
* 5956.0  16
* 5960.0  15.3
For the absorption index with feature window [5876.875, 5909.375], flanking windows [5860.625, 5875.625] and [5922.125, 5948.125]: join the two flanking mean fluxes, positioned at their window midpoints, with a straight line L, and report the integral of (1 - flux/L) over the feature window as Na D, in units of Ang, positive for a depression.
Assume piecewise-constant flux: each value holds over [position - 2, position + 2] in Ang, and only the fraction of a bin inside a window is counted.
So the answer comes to 0.6 Ang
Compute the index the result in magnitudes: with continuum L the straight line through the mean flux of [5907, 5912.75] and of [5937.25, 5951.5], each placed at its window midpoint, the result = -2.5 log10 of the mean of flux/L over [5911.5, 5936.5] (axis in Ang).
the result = 0.08 mag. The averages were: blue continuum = 16.8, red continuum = 16.7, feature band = 15.7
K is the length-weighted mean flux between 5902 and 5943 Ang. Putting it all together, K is 16.3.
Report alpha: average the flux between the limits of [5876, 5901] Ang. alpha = 16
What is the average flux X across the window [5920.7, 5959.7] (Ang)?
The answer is 15.9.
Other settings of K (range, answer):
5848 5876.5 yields 17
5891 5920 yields 16.9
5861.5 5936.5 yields 16.3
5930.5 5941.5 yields 16.4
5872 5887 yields 16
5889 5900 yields 16.1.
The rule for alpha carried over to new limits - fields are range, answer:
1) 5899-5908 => 17.6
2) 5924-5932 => 14.2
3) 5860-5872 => 17.4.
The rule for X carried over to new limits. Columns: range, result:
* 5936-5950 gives 16.8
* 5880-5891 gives 15.8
